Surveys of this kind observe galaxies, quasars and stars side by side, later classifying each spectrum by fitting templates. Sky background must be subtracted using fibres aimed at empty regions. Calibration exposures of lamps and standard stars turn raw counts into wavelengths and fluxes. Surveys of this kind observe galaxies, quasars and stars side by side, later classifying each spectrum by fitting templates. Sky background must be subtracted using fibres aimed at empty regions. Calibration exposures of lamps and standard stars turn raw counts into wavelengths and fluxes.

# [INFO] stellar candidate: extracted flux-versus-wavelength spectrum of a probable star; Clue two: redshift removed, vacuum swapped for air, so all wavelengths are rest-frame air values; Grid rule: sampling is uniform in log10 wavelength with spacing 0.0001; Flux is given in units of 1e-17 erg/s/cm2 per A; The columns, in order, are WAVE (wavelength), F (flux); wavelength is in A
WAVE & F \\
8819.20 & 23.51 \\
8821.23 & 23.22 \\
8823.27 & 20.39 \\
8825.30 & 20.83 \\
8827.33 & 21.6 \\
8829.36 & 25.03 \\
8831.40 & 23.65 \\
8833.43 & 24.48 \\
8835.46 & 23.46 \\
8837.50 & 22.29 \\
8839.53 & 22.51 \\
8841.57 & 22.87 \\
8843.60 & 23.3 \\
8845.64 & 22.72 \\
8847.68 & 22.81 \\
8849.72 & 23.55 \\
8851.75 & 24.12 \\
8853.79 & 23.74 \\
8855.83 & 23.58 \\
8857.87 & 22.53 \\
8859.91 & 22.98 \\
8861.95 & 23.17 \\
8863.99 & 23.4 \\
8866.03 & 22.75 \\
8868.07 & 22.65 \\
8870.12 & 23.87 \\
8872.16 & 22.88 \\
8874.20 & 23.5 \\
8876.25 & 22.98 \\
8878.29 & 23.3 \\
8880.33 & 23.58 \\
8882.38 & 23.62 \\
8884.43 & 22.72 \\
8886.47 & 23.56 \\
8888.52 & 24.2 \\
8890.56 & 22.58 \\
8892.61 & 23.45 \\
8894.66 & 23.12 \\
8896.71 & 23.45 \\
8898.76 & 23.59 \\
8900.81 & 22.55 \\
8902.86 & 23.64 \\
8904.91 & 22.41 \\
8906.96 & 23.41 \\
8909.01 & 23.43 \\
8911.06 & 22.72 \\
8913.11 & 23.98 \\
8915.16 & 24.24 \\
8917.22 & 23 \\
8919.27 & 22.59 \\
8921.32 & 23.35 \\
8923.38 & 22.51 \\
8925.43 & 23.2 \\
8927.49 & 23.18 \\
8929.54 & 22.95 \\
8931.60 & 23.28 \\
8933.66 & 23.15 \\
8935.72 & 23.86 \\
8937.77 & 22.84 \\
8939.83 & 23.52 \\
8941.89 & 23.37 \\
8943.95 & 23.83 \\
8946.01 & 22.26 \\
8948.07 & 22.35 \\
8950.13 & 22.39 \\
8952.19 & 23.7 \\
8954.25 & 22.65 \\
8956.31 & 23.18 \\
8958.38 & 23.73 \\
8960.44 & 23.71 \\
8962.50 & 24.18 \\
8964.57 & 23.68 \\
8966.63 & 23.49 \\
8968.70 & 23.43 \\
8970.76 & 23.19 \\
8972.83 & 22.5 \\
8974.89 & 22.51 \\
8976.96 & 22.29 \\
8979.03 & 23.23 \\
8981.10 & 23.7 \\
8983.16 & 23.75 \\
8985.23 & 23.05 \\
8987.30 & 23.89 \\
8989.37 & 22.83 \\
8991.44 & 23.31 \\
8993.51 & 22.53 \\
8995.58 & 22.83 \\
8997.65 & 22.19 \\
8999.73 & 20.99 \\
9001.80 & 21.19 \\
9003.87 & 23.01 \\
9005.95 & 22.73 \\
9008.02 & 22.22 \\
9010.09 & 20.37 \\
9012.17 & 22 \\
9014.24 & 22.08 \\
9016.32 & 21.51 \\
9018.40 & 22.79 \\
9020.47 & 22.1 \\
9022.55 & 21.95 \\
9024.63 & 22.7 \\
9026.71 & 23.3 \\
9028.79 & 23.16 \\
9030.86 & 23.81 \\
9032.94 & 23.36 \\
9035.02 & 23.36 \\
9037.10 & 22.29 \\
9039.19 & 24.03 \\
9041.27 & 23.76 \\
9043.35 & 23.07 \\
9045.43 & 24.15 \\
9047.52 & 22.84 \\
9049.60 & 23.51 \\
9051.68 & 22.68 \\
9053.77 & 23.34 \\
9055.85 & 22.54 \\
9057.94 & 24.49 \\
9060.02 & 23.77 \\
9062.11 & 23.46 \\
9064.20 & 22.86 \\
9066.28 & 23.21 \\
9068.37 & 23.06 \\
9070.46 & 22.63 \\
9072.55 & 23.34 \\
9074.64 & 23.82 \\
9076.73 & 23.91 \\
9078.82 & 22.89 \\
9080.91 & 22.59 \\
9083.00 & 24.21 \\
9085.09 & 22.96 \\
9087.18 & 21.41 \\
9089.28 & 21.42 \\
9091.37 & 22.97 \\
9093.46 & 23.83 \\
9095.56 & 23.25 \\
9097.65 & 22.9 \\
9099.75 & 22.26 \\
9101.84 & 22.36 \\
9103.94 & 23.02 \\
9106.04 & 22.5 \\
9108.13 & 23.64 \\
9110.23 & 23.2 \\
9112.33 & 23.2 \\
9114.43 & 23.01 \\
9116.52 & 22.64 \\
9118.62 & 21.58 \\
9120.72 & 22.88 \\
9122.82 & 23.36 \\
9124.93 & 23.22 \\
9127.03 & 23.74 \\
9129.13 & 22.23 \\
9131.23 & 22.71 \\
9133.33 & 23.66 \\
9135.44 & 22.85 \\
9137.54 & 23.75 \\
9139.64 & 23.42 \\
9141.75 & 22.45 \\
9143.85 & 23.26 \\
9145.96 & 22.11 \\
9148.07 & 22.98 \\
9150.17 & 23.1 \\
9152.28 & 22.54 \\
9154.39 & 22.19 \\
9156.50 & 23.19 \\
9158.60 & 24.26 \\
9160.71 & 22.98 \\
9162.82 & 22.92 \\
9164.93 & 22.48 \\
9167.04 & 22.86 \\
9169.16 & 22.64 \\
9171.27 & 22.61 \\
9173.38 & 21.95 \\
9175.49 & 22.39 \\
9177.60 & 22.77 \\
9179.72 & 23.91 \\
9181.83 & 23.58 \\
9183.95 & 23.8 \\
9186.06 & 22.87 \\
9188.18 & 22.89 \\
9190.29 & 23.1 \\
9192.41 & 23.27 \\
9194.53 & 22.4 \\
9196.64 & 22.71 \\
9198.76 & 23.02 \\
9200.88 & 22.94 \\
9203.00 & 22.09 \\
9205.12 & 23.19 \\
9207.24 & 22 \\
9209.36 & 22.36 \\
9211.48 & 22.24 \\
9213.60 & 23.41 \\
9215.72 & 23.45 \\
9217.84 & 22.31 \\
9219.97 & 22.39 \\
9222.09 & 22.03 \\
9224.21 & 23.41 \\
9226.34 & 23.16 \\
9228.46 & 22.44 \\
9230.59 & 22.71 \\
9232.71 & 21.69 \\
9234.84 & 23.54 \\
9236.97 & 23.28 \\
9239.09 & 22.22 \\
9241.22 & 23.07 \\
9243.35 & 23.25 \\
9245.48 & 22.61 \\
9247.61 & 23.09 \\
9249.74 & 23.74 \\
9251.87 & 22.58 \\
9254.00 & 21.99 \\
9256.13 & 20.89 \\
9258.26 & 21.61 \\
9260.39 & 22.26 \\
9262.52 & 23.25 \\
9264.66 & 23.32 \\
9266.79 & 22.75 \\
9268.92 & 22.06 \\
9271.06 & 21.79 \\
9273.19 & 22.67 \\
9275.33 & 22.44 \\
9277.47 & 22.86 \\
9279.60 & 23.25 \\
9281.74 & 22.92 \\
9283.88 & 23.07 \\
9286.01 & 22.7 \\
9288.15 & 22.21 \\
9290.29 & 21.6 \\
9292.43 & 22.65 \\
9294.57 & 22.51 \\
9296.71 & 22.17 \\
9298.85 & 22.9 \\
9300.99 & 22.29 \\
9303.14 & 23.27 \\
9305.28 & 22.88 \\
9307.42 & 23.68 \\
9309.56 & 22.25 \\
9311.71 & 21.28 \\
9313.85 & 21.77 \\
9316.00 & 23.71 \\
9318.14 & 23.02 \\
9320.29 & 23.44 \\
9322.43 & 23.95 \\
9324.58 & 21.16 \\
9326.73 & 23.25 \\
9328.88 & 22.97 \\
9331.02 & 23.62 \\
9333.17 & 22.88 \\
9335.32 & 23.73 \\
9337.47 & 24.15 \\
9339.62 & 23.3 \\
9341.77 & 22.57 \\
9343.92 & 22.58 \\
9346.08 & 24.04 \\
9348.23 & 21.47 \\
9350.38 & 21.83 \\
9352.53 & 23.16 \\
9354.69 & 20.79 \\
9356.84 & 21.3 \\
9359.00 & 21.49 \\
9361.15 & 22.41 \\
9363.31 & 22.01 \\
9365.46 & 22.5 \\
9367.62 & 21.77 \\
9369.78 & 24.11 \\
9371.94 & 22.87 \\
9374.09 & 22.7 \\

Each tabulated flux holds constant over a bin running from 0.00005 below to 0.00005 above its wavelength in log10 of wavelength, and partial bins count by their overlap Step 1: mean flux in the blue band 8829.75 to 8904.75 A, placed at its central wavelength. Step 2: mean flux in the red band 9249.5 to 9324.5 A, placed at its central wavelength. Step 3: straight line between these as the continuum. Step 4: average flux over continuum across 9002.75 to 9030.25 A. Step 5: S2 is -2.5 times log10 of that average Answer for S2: 0.03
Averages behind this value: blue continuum 23.3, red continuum 22.6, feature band 22.3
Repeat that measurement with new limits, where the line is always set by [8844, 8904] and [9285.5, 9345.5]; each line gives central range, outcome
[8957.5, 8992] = -0.01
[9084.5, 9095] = 0.02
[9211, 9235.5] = 0.01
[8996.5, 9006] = 0.06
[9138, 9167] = 0.00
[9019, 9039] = 0.01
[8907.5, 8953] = 0.00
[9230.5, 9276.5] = 0.01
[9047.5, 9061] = -0.01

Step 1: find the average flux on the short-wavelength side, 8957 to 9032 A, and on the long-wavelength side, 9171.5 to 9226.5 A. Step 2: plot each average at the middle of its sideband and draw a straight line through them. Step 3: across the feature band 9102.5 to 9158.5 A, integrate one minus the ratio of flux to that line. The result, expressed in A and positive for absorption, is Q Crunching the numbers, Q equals -0.4 A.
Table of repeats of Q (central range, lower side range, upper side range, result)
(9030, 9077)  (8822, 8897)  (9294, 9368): -0.9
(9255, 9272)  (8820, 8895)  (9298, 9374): 0.4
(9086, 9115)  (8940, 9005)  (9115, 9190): 0.2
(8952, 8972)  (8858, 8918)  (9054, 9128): -0.3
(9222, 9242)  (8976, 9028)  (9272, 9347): 0.0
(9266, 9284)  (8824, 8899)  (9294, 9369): 0.1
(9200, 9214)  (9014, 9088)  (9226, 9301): 0.1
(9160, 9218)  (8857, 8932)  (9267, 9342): 0.2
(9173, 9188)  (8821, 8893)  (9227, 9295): -0.3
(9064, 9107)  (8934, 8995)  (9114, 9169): 0.2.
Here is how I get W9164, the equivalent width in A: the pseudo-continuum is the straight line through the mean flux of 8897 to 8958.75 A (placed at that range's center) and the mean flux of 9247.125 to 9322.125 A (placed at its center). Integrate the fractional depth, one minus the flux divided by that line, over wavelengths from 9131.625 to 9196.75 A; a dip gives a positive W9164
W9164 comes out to -0.5 A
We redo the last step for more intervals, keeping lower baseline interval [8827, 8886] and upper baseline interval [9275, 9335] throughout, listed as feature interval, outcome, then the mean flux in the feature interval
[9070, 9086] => -0.2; 23.3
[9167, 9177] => 0.2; 22.5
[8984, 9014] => 0.9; 22.4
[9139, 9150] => 0.0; 22.8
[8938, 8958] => 0.1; 23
